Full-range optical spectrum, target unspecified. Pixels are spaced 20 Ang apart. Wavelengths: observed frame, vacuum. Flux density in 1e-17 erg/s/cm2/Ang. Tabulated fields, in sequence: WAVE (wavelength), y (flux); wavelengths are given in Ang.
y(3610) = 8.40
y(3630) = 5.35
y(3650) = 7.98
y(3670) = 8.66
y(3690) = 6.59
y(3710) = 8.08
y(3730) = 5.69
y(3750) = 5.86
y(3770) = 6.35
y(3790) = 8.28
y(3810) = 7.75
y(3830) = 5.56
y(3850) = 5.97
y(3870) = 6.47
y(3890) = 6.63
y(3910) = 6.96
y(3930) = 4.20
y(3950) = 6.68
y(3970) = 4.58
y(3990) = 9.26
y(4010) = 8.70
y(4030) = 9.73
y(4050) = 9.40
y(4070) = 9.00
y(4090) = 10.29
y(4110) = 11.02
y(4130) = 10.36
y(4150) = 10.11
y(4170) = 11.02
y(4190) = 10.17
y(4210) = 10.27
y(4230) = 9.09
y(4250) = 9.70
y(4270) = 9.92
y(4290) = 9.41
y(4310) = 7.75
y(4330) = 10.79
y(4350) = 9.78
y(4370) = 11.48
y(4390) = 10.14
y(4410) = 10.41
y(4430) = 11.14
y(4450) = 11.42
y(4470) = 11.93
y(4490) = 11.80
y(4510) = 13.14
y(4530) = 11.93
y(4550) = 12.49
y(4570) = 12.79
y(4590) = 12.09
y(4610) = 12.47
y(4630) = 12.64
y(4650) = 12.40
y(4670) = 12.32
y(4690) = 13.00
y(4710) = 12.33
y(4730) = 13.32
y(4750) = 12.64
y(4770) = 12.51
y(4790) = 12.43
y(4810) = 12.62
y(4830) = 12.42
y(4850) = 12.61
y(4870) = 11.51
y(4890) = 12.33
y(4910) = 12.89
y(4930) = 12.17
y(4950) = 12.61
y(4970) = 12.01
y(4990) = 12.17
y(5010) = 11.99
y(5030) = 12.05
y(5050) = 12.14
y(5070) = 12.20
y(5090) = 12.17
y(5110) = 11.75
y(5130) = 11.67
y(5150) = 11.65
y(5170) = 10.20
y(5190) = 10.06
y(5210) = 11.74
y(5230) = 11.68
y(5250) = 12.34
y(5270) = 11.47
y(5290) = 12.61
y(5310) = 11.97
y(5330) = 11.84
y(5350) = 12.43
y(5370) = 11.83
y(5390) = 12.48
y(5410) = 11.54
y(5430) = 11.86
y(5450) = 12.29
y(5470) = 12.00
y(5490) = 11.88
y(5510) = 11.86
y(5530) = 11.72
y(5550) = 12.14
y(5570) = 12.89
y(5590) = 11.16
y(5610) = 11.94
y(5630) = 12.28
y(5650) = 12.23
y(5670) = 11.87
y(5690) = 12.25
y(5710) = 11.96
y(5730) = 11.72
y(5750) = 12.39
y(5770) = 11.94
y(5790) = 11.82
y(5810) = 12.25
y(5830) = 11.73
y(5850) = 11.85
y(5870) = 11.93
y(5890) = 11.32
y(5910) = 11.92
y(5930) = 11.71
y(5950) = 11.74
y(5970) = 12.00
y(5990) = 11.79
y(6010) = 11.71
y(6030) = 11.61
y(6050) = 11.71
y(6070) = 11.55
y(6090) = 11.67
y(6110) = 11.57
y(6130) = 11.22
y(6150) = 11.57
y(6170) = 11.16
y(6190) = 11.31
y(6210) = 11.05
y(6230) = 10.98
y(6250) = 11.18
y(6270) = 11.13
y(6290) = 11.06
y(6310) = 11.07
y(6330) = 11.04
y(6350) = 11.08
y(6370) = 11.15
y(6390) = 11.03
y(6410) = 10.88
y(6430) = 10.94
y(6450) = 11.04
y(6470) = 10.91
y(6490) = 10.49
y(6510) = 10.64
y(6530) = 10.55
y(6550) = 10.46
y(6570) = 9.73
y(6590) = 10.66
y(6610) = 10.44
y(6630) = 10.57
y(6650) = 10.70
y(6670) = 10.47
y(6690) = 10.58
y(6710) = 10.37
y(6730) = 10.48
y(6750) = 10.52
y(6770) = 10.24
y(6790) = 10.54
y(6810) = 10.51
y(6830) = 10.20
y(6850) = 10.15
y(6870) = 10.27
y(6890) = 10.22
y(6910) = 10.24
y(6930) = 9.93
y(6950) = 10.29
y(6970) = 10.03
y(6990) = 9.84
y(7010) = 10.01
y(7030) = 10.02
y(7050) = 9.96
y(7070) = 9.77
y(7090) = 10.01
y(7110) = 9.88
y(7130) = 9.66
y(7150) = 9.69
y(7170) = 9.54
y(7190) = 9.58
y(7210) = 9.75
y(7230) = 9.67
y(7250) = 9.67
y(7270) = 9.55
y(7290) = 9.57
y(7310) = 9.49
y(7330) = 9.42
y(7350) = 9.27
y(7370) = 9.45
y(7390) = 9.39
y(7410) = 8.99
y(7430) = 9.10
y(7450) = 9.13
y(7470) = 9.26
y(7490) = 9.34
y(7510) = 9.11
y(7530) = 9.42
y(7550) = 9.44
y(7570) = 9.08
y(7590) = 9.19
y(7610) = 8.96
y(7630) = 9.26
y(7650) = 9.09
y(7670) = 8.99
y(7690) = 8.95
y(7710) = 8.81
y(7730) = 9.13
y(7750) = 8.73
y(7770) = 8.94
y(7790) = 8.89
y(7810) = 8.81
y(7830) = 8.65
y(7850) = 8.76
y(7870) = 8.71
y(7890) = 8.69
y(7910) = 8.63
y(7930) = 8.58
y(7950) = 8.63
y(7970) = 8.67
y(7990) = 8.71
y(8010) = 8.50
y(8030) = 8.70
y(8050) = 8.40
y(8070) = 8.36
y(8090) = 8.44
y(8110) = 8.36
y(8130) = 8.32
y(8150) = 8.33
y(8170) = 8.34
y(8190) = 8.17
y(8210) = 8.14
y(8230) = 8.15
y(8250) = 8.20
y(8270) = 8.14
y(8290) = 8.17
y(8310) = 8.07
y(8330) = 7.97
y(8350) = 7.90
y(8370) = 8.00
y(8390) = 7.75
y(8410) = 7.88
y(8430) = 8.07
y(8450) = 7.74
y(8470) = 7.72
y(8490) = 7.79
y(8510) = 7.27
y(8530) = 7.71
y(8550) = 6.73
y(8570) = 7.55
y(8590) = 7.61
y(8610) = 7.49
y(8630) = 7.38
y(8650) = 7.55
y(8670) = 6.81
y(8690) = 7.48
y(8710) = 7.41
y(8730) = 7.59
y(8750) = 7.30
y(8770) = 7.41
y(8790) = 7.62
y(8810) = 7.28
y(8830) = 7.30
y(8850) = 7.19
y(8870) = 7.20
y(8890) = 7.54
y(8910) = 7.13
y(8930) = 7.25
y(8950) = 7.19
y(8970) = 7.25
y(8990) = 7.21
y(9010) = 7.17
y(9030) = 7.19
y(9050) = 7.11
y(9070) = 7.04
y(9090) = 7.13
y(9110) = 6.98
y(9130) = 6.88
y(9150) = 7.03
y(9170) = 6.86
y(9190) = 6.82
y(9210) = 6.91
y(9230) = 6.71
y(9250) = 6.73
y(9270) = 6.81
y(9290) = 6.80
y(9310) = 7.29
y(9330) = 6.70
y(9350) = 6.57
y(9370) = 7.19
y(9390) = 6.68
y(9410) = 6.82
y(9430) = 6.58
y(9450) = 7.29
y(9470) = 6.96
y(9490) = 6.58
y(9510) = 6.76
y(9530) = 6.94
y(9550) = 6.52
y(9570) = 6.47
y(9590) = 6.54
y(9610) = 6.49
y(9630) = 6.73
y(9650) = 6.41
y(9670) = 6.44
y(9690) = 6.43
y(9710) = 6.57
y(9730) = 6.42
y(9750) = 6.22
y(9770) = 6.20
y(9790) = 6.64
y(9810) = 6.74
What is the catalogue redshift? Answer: 0.00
